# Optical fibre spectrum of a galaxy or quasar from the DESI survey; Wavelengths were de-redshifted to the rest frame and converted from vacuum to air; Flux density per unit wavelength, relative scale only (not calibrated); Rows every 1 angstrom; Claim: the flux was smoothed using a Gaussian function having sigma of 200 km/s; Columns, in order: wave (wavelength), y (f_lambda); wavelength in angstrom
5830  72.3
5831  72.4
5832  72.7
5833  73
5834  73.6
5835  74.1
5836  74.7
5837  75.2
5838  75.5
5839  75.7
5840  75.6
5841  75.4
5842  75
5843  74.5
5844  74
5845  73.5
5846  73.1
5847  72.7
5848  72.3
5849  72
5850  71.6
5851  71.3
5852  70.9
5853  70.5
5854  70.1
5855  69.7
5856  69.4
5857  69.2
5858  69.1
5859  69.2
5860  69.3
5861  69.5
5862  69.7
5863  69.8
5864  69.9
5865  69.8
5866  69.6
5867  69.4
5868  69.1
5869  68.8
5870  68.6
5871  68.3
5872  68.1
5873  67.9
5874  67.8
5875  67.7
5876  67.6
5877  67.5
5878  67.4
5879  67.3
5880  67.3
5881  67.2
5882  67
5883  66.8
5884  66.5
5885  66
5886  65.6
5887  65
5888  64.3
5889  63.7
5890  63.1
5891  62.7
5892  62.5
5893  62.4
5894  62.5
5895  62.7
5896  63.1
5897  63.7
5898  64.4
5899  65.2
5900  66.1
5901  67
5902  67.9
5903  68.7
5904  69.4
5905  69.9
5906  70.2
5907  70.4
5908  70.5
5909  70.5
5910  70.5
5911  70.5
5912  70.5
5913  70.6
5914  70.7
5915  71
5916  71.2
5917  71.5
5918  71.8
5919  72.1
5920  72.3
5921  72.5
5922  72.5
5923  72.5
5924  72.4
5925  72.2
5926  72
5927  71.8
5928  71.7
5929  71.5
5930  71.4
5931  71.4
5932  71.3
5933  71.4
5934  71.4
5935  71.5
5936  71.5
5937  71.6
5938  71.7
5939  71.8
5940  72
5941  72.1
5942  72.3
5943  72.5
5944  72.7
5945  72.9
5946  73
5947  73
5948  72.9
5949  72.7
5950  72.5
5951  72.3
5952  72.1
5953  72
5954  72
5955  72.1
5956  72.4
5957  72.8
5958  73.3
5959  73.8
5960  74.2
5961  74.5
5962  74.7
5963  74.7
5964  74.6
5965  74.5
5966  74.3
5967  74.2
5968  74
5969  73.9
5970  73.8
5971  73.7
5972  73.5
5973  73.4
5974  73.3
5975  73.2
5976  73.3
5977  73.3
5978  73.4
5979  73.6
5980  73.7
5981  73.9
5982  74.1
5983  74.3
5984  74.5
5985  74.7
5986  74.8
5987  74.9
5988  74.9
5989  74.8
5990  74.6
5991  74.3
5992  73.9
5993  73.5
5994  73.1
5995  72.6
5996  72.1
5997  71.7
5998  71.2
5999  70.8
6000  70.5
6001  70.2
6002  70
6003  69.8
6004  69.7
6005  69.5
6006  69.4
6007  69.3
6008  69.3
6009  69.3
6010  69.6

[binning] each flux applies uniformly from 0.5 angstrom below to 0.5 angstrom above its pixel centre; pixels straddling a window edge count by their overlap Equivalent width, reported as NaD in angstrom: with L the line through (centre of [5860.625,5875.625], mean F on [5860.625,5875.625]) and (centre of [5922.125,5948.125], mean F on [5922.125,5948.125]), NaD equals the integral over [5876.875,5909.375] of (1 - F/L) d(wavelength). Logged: 1.8 angstrom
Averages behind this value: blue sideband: 68.9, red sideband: 72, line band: 66.2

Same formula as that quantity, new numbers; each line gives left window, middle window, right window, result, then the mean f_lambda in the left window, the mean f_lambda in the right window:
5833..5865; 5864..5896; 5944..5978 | 2.6 angstrom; 72.1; 73.4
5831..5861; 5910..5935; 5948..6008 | 0.4 angstrom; 72.5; 73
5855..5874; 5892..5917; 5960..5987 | 1.1 angstrom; 69.1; 74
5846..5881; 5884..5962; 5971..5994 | 1.8 angstrom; 69.4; 74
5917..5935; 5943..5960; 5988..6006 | -0.2 angstrom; 71.9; 71.9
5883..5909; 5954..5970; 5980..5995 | -0.4 angstrom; 65.9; 74.2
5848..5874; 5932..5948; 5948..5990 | 0.1 angstrom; 69.6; 73.7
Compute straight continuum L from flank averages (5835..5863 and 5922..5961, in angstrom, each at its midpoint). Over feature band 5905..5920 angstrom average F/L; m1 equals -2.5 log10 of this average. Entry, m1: 0.02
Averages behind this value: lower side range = 72.2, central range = 70.9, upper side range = 72.3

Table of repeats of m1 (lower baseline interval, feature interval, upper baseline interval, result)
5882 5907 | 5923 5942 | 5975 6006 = -0.05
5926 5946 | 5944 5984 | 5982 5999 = -0.01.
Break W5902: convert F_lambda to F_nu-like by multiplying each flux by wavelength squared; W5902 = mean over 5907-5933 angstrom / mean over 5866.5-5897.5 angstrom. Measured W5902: 1.10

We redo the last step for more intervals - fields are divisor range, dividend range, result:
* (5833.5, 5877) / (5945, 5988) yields 1.07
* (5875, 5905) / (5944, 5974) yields 1.14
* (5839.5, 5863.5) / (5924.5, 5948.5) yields 1.04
